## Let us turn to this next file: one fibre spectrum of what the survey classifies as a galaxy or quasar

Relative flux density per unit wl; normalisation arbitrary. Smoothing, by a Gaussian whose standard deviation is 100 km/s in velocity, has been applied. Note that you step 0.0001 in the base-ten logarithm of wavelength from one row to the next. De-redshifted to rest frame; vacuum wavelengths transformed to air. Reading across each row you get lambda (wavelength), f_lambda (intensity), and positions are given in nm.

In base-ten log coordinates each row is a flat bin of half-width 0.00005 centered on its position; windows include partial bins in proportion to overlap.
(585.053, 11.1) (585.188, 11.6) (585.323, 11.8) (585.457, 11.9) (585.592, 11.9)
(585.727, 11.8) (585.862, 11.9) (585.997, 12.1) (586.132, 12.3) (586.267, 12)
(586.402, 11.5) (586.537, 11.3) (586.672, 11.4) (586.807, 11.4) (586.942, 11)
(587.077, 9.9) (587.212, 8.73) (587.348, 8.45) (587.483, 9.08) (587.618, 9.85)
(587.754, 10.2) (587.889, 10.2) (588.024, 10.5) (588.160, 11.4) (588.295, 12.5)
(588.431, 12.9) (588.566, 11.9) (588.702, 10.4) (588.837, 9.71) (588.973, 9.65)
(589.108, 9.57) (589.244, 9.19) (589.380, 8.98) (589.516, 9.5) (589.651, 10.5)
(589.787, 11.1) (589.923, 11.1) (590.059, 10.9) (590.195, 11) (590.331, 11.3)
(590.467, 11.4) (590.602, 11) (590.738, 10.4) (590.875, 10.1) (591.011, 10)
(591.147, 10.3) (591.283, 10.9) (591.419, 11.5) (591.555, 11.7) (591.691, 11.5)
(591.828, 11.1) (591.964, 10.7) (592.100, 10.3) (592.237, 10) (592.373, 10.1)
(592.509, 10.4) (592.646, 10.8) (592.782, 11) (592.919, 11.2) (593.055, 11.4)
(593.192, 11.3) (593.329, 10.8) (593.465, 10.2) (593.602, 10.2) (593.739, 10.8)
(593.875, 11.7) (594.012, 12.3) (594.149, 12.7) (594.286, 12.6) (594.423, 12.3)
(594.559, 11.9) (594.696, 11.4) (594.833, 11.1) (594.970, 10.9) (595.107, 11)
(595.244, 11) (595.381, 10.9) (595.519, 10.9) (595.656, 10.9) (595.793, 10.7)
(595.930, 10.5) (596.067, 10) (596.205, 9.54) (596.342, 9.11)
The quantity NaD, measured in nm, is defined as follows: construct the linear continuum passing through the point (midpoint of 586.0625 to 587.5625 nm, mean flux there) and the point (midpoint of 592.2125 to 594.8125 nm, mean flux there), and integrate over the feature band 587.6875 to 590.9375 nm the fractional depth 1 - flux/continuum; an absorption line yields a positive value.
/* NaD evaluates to 0.07 nm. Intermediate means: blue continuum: 10.6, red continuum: 11.2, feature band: 10.6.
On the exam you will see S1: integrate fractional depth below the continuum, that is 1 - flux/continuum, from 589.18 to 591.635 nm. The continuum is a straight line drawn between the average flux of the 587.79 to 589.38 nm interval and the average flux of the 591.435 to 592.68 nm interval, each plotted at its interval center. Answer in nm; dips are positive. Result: 0.021 nm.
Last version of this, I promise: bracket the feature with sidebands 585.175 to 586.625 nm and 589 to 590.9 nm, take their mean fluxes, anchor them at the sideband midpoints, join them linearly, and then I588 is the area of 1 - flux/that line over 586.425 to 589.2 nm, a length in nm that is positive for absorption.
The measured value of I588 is 0.16 nm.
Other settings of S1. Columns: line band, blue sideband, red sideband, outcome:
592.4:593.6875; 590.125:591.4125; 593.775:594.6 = 0.10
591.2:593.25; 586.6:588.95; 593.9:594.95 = 0.10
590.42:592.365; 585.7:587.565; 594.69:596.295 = 0.01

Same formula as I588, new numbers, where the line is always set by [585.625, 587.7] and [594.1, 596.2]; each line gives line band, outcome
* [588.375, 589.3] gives 0.04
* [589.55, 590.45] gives 0.00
